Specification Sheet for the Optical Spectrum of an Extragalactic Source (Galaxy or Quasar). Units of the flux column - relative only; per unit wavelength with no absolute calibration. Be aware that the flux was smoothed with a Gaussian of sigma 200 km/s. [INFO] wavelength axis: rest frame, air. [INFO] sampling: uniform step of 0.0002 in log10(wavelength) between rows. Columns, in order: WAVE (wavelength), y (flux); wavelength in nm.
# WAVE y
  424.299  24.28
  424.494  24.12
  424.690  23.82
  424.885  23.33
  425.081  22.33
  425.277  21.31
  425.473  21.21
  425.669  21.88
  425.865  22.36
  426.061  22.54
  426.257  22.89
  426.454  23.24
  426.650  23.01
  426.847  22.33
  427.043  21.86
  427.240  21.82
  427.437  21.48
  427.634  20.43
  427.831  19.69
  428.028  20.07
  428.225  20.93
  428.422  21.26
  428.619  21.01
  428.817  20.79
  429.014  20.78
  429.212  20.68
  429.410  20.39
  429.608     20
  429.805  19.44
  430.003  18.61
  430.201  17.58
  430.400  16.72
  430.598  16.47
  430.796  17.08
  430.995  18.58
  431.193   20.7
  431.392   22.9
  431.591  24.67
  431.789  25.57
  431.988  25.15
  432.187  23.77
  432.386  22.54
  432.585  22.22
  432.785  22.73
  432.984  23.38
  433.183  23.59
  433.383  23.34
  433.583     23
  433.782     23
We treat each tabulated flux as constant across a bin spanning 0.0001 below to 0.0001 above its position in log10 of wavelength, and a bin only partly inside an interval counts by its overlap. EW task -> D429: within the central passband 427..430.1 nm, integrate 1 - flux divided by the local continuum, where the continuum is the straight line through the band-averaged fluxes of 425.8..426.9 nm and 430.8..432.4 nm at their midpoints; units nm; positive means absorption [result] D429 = 0.29 nm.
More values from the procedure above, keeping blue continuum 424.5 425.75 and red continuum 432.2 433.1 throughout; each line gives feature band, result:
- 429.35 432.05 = 0.301 nm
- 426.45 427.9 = 0.056 nm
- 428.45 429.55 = 0.093 nm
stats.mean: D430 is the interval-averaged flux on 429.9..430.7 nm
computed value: 17.3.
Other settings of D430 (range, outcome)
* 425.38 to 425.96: 21.8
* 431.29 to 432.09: 24.6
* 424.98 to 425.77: 21.7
